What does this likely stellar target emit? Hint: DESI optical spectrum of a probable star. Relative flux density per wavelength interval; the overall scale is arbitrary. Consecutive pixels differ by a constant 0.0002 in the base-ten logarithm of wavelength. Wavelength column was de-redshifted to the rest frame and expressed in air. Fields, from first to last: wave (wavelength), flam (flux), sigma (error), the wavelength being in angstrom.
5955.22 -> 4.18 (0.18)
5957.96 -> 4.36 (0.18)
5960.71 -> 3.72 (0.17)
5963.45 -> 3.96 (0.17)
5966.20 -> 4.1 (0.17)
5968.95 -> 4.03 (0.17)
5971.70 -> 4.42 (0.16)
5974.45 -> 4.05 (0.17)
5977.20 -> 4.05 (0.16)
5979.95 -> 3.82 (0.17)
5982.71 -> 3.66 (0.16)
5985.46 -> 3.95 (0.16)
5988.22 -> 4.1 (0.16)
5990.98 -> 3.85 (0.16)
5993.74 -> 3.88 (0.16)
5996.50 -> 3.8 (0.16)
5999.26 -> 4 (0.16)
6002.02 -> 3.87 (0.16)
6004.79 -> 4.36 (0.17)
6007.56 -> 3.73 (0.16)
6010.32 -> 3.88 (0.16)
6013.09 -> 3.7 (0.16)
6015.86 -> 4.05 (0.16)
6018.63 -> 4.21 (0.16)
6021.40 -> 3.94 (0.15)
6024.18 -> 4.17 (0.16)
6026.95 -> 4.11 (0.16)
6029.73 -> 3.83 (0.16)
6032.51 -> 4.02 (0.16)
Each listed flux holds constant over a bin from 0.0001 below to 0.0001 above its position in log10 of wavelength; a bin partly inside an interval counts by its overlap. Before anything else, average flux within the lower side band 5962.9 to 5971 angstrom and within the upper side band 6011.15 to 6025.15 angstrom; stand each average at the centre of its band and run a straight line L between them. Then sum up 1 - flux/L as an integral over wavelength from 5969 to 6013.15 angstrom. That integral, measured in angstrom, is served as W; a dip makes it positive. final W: 0.90 angstrom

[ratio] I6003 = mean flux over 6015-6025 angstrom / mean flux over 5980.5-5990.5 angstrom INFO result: 1.1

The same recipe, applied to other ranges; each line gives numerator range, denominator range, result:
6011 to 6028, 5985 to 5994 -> 1.02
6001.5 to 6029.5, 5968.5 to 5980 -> 0.97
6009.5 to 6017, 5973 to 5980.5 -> 0.97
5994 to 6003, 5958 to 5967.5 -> 0.98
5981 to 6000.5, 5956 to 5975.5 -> 0.95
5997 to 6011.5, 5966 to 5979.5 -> 0.96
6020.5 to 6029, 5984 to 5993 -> 1.03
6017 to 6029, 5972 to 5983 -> 1.03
